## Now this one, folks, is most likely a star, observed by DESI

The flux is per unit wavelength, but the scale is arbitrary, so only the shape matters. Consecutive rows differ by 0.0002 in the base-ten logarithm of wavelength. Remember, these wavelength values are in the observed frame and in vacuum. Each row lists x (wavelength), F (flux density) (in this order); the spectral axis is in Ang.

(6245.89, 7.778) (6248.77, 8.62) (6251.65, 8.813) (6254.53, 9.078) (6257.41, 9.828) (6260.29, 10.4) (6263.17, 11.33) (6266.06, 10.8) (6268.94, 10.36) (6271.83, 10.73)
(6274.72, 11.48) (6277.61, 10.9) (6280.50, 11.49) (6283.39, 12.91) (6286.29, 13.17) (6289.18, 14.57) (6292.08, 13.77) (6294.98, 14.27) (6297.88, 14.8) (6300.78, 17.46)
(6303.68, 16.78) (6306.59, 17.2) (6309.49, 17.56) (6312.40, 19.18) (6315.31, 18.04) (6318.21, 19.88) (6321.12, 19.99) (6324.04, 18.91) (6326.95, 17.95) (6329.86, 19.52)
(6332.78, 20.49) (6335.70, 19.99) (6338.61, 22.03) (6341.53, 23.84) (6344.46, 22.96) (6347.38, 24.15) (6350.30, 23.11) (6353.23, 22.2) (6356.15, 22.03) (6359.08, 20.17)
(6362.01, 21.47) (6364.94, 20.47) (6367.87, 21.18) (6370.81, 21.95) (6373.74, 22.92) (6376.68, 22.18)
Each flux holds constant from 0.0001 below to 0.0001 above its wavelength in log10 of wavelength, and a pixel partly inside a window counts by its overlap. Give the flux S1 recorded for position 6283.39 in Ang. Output 12.91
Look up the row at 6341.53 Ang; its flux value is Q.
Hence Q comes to 23.84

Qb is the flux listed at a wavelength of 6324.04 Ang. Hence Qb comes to 18.91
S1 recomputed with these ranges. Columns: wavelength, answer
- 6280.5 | 11.49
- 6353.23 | 22.2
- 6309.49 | 17.56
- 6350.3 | 23.11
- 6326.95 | 17.95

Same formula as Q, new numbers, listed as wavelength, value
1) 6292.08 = 13.77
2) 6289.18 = 14.57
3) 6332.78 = 20.49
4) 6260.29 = 10.4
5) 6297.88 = 14.8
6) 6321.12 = 19.99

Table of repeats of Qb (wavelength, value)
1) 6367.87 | 21.18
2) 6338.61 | 22.03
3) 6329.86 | 19.52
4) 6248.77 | 8.62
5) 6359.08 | 20.17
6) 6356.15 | 22.03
